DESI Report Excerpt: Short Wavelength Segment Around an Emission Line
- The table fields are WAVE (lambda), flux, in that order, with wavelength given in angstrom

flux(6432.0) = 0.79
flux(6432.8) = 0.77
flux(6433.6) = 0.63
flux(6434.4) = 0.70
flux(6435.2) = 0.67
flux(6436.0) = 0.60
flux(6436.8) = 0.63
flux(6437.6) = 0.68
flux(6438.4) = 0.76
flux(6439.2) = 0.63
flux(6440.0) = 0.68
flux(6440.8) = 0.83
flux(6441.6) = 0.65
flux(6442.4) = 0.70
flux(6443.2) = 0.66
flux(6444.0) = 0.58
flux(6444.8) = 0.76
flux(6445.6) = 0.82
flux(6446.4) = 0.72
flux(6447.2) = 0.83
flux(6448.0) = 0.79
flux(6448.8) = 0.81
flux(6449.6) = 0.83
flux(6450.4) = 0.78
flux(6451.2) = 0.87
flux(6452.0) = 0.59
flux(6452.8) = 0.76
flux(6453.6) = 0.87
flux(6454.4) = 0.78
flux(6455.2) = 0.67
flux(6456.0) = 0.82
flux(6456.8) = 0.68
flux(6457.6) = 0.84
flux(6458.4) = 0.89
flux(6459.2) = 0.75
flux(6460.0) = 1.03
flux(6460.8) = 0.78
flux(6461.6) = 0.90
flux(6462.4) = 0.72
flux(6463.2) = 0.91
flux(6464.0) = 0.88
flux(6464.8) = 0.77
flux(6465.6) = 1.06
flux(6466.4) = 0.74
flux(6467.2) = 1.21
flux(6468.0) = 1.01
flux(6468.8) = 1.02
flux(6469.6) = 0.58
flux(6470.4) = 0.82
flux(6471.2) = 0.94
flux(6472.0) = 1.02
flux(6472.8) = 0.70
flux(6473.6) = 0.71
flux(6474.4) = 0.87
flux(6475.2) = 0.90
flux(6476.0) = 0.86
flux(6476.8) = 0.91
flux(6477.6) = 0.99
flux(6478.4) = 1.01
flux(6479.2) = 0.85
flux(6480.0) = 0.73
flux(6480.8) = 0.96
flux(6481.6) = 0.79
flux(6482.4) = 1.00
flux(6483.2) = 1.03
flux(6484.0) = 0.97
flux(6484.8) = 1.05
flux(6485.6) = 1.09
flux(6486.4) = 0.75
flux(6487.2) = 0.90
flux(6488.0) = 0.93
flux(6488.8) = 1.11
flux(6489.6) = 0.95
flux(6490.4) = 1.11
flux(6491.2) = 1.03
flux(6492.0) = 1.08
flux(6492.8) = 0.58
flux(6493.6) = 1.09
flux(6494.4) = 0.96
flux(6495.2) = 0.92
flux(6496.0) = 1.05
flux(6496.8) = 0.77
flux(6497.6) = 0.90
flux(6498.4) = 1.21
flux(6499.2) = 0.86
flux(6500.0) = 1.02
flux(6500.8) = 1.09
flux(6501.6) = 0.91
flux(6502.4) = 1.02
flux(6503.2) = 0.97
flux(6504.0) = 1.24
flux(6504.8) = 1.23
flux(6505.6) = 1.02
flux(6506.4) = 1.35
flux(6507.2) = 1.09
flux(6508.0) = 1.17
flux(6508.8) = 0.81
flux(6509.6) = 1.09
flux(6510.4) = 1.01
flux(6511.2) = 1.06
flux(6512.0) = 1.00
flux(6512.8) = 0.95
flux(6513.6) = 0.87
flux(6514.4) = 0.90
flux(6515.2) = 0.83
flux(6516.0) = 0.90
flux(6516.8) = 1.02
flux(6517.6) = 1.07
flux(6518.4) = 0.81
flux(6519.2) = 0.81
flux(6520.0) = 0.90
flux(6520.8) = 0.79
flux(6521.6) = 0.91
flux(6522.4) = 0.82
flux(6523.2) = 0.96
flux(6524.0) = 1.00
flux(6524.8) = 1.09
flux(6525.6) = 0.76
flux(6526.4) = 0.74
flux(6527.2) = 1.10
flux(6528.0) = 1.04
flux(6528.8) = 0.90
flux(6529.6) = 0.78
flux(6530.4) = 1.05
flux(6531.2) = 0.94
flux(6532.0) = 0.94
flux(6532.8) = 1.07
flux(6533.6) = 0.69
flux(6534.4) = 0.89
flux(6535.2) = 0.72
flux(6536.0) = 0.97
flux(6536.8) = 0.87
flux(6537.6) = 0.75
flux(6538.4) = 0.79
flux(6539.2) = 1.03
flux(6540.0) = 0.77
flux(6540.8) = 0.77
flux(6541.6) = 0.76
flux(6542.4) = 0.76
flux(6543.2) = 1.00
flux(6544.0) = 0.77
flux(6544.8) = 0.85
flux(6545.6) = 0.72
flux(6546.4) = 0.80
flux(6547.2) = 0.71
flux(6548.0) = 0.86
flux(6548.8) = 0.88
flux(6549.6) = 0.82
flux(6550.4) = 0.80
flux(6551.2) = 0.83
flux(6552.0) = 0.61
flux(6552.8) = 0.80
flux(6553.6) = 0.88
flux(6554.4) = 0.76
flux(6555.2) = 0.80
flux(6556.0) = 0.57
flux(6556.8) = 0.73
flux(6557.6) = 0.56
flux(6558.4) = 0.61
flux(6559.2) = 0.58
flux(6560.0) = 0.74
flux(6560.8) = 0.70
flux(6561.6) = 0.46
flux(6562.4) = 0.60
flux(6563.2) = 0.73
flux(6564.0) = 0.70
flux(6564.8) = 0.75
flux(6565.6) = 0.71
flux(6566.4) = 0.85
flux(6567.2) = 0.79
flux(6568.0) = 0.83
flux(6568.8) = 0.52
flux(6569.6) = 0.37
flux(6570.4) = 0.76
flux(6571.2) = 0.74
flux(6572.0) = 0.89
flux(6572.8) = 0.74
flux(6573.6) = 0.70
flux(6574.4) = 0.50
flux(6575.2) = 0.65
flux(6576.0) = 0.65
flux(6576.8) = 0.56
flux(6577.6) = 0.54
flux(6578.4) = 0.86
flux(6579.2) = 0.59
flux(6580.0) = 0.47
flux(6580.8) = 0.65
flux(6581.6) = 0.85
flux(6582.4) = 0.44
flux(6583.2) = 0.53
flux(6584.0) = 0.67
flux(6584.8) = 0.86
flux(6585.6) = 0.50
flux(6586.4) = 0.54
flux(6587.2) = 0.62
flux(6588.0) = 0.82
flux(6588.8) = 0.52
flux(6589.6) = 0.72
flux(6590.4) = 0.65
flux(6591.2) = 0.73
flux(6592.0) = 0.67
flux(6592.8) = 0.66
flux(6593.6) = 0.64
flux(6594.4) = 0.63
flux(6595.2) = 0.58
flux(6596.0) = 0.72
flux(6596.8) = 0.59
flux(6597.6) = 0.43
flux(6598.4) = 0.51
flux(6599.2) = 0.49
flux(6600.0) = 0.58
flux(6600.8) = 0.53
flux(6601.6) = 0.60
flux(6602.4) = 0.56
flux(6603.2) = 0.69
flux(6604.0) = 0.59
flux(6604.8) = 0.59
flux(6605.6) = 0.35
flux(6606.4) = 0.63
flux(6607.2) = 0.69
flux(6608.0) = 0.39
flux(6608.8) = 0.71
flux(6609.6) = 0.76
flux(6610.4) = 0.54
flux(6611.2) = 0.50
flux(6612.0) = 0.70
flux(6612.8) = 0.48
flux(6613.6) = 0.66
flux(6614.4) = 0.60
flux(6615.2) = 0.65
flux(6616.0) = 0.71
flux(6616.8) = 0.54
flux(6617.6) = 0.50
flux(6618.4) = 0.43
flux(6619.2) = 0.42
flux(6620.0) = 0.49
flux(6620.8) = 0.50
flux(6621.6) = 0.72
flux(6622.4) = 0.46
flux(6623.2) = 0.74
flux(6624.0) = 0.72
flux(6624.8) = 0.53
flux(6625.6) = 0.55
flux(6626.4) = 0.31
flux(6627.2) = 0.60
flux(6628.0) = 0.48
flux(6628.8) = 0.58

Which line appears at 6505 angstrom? C III]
